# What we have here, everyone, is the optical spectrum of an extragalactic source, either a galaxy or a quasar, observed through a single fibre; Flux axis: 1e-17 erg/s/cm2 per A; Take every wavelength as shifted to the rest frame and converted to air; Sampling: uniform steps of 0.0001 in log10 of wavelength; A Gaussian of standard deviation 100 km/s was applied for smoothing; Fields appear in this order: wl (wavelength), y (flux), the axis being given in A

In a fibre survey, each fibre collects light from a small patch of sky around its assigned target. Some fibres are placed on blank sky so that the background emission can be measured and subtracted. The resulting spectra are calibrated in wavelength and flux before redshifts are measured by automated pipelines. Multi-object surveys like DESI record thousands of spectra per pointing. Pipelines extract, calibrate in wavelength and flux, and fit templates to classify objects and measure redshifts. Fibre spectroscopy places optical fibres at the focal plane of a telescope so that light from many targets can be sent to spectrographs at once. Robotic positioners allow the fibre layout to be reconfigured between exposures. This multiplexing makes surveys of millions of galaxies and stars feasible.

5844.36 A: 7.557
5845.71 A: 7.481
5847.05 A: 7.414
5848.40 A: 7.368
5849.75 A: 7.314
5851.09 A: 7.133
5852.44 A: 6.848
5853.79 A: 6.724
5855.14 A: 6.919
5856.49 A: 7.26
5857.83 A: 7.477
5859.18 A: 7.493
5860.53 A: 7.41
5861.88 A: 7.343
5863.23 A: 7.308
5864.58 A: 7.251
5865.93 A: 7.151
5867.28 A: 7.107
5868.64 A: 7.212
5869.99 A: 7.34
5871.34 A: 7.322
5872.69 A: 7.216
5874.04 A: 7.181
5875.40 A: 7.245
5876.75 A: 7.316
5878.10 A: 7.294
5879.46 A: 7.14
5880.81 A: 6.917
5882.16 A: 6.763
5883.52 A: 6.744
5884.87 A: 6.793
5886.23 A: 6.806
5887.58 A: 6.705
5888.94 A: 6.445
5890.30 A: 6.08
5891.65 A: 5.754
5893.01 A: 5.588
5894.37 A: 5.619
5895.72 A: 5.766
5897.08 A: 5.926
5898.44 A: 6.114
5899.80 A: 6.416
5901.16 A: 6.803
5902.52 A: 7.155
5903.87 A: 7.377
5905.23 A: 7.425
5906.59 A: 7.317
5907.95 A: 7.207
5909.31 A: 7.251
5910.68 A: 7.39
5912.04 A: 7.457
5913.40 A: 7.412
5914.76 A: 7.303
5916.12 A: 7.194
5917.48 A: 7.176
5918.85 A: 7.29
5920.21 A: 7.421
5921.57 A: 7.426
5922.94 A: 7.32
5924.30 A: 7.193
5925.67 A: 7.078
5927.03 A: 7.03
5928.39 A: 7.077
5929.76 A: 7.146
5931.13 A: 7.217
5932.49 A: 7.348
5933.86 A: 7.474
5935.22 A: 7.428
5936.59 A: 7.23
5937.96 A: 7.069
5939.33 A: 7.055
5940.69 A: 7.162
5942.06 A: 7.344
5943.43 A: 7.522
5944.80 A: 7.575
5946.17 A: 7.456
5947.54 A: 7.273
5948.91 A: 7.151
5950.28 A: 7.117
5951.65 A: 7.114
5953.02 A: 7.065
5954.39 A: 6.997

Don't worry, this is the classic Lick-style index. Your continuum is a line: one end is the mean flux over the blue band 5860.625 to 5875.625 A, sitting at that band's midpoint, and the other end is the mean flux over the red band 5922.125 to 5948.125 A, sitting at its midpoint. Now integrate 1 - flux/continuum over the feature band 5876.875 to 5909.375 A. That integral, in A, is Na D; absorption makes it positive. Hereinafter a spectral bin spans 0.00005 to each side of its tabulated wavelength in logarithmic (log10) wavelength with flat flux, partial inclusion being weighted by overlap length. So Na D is 2.7 A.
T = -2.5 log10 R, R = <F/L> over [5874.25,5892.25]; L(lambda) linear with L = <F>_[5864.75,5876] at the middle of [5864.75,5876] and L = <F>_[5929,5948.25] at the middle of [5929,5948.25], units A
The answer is 0.07 mag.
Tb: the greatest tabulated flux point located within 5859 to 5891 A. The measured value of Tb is 7.493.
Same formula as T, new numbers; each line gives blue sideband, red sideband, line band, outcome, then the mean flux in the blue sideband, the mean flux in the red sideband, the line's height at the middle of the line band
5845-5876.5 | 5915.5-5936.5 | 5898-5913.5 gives 0.02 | 7.24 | 7.25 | 7.25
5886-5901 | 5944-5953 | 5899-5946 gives -0.08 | 6.11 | 7.27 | 6.72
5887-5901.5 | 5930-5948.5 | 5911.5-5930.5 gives -0.07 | 6.09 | 7.31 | 6.81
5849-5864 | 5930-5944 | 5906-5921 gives -0.01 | 7.2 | 7.28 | 7.26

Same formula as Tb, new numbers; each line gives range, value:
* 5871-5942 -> 7.474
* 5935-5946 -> 7.575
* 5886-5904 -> 7.377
